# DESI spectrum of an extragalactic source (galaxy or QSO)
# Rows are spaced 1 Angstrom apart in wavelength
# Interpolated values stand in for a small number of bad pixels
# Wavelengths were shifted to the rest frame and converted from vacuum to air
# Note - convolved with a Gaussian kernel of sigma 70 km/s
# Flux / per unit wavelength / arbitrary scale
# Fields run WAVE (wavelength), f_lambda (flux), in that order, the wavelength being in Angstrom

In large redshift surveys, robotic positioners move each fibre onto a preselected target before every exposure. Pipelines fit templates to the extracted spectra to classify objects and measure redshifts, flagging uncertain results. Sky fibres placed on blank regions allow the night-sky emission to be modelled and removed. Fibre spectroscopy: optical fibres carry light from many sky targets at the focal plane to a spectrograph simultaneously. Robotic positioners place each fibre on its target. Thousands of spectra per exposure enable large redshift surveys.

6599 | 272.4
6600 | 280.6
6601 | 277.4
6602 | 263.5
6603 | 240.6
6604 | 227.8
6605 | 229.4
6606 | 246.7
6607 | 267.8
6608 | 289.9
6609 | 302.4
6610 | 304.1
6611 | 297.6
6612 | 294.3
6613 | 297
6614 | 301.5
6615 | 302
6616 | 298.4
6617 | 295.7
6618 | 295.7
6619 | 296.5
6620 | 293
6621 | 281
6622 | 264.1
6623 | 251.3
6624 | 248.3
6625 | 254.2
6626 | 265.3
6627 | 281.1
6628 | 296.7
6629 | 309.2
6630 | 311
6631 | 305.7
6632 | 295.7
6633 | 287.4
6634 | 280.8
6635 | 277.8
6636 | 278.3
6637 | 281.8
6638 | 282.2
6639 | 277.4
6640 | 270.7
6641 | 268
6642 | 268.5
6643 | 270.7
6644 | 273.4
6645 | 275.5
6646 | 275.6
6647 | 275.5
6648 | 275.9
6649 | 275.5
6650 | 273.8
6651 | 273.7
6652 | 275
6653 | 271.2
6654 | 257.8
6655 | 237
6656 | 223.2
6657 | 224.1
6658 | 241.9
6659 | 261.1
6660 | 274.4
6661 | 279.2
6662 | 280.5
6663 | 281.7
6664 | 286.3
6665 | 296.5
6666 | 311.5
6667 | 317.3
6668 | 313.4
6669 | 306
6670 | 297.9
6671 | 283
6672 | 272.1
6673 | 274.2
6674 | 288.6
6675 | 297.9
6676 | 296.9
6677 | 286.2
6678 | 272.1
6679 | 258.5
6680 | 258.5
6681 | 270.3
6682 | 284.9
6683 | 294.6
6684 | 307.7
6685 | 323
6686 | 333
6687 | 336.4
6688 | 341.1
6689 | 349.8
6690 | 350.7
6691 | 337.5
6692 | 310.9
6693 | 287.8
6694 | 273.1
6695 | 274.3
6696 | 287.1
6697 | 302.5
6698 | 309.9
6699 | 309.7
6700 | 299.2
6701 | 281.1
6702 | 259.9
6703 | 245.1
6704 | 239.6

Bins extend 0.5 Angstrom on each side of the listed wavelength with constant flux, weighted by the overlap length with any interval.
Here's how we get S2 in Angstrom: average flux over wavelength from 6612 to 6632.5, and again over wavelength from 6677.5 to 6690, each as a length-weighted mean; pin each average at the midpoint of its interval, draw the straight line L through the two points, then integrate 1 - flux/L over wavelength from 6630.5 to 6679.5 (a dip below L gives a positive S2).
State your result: 3.1 Angstrom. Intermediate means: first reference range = 287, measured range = 278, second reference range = 304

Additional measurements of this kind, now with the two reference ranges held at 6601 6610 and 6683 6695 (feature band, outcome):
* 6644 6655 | 0.79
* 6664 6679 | 0.73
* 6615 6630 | -0.48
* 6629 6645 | 0.06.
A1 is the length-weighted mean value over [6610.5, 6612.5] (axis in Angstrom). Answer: 296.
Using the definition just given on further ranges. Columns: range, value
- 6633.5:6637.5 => 280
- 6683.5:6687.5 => 325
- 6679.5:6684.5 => 283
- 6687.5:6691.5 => 345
